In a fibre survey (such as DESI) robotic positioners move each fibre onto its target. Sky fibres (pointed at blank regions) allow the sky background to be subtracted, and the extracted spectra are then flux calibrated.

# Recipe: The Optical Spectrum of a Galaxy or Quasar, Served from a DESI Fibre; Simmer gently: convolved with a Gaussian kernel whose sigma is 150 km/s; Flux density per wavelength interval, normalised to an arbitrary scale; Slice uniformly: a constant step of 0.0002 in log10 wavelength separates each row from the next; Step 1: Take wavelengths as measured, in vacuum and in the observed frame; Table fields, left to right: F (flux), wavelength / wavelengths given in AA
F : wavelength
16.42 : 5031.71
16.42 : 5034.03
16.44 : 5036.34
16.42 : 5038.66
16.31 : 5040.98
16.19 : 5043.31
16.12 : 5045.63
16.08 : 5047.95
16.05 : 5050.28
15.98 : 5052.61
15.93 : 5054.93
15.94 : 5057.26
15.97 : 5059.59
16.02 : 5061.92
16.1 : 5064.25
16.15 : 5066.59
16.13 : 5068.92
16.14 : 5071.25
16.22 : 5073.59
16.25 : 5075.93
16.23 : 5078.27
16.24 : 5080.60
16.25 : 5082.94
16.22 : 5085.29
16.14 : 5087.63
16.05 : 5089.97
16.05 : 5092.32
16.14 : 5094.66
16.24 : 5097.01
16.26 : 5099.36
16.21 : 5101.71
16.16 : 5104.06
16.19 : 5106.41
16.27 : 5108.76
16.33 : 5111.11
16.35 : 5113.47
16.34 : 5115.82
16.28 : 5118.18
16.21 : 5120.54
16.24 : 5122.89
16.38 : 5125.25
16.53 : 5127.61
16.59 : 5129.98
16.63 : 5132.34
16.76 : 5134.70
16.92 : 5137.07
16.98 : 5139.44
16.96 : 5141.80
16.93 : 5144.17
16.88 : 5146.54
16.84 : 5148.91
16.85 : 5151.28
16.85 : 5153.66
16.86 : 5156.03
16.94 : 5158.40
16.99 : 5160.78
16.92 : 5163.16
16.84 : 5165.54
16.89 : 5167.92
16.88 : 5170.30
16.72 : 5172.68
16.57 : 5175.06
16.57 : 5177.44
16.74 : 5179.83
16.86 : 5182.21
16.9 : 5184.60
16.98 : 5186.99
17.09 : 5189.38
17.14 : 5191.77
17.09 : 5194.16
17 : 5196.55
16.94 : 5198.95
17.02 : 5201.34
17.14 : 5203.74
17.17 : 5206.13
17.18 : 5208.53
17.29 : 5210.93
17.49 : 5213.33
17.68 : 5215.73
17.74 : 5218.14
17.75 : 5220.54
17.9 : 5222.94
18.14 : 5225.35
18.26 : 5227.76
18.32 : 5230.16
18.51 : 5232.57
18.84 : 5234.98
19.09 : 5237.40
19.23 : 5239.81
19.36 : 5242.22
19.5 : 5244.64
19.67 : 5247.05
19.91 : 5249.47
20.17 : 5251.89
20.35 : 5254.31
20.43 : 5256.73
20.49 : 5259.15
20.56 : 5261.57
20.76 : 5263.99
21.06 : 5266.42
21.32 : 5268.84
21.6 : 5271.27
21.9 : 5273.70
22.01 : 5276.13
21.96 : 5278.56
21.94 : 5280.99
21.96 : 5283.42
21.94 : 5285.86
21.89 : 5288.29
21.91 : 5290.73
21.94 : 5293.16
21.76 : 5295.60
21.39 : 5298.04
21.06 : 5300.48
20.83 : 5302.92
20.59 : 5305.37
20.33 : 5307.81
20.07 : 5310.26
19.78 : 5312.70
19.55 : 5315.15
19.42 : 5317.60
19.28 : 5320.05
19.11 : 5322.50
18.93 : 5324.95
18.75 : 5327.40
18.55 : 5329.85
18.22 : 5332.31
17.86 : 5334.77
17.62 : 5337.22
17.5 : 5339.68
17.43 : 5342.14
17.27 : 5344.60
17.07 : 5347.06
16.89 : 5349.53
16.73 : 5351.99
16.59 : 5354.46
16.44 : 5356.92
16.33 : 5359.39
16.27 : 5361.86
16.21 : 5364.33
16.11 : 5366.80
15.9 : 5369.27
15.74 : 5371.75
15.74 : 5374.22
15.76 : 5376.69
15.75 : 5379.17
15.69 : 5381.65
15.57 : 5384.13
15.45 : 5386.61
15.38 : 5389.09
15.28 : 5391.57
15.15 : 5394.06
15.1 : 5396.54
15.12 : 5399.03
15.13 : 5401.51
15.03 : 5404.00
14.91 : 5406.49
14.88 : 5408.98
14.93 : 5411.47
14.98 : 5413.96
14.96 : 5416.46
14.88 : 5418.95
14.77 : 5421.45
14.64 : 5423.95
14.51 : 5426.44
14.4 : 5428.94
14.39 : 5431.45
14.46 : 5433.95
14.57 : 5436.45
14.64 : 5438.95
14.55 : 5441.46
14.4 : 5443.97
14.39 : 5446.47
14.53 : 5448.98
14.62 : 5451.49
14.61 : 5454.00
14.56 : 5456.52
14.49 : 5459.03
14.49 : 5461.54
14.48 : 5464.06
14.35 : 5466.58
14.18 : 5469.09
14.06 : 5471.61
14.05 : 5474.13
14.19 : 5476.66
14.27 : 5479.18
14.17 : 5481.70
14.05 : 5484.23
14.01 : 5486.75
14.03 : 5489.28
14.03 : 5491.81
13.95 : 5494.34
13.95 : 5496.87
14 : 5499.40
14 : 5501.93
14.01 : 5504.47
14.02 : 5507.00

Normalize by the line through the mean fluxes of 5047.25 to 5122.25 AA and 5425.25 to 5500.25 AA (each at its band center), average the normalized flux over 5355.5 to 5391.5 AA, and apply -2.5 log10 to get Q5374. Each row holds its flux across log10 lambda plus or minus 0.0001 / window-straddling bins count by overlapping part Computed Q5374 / -0.079 mag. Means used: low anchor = 16.2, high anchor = 14.3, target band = 15.9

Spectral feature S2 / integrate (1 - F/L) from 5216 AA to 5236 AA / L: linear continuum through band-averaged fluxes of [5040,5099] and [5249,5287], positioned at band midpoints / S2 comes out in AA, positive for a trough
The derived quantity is 1.94 AA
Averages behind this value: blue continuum 16.1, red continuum 21.2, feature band 18.2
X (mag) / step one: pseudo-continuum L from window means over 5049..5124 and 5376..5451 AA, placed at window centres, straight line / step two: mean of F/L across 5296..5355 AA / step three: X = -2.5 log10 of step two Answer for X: -0.23 mag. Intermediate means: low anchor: 16.2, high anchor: 14.9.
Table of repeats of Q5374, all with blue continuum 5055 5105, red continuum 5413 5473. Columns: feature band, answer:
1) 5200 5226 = -0.13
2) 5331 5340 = -0.19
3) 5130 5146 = -0.06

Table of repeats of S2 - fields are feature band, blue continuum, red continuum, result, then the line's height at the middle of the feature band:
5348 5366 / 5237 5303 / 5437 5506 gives 1.6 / 18.1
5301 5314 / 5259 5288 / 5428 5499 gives -0.1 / 20.2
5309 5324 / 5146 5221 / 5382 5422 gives -3.5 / 15.9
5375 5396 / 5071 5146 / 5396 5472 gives -0.8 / 14.9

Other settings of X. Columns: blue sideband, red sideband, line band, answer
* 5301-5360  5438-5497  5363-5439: 0.078 mag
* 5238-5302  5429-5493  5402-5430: 0.077 mag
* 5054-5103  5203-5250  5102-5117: 0.021 mag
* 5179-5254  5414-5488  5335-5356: -0.074 mag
